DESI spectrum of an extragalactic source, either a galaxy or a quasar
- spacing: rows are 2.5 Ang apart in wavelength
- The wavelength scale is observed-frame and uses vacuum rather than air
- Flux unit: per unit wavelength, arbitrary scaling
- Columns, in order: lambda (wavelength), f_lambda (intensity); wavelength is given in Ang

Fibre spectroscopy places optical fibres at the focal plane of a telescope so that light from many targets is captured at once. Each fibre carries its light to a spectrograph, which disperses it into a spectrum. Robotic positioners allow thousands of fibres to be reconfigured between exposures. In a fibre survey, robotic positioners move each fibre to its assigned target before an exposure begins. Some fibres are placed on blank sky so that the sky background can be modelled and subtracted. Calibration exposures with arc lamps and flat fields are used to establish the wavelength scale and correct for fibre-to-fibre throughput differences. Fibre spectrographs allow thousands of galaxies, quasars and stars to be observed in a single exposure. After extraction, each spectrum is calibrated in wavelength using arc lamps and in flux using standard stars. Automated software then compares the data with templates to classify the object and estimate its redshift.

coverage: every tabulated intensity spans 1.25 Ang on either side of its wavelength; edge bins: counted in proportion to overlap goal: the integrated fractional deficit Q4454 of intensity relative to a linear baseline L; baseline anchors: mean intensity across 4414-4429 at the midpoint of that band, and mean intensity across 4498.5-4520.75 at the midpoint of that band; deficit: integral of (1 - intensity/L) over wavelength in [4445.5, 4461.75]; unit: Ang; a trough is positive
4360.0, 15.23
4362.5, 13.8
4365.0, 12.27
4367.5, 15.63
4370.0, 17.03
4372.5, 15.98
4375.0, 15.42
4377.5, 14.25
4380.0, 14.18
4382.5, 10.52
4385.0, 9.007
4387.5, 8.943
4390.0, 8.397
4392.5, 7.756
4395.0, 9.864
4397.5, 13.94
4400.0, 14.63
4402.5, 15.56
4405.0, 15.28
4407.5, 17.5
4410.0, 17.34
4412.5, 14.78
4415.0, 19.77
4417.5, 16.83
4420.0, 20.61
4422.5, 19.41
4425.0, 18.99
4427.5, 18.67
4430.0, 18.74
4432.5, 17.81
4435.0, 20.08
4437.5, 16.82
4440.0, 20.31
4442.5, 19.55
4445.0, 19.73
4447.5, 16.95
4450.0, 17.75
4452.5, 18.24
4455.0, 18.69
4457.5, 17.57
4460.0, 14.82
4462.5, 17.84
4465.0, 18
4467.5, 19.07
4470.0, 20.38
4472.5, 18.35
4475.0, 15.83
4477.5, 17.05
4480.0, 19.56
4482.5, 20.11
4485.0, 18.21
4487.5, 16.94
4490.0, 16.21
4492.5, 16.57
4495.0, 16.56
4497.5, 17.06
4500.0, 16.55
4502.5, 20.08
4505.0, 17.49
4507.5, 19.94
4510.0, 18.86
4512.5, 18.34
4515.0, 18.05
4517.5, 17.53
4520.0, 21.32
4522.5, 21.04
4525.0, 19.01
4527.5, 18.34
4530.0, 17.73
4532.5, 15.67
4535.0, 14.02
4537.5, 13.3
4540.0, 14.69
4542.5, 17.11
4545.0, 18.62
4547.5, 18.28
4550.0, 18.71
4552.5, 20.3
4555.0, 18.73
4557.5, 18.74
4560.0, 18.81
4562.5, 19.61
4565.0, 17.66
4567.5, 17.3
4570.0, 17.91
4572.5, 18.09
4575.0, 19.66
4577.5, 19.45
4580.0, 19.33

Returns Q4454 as 1.2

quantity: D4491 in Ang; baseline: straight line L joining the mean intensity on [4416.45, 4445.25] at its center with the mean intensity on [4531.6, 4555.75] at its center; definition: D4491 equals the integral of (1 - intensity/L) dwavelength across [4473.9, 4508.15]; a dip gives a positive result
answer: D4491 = 0.33 Ang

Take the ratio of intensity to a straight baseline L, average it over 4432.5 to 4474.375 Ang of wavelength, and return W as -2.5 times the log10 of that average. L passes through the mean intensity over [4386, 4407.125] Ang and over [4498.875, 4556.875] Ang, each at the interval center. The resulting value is -0.25 mag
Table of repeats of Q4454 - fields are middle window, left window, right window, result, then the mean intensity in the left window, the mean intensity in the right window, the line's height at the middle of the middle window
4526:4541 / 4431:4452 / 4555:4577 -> 2.3 Ang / 18.6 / 18.5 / 18.5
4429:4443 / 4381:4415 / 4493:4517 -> -4.0 Ang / 12.9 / 18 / 14.7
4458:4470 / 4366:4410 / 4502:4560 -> -1.4 Ang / 13.3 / 18.1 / 15.8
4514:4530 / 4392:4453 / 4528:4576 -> -1.5 Ang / 17.2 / 17.6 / 17.5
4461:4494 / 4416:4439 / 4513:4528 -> 1.7 Ang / 18.7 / 19.2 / 19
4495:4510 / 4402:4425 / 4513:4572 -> -0.3 Ang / 17.6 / 17.9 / 17.8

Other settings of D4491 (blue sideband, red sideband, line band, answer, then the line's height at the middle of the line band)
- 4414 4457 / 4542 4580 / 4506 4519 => 0.1 Ang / 18.7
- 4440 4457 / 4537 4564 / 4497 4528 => -1.0 Ang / 18.2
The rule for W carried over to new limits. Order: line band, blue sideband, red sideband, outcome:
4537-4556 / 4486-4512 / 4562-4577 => 0.032 mag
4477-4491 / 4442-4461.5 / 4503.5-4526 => 0.022 mag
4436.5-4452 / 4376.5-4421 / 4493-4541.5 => -0.210 mag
